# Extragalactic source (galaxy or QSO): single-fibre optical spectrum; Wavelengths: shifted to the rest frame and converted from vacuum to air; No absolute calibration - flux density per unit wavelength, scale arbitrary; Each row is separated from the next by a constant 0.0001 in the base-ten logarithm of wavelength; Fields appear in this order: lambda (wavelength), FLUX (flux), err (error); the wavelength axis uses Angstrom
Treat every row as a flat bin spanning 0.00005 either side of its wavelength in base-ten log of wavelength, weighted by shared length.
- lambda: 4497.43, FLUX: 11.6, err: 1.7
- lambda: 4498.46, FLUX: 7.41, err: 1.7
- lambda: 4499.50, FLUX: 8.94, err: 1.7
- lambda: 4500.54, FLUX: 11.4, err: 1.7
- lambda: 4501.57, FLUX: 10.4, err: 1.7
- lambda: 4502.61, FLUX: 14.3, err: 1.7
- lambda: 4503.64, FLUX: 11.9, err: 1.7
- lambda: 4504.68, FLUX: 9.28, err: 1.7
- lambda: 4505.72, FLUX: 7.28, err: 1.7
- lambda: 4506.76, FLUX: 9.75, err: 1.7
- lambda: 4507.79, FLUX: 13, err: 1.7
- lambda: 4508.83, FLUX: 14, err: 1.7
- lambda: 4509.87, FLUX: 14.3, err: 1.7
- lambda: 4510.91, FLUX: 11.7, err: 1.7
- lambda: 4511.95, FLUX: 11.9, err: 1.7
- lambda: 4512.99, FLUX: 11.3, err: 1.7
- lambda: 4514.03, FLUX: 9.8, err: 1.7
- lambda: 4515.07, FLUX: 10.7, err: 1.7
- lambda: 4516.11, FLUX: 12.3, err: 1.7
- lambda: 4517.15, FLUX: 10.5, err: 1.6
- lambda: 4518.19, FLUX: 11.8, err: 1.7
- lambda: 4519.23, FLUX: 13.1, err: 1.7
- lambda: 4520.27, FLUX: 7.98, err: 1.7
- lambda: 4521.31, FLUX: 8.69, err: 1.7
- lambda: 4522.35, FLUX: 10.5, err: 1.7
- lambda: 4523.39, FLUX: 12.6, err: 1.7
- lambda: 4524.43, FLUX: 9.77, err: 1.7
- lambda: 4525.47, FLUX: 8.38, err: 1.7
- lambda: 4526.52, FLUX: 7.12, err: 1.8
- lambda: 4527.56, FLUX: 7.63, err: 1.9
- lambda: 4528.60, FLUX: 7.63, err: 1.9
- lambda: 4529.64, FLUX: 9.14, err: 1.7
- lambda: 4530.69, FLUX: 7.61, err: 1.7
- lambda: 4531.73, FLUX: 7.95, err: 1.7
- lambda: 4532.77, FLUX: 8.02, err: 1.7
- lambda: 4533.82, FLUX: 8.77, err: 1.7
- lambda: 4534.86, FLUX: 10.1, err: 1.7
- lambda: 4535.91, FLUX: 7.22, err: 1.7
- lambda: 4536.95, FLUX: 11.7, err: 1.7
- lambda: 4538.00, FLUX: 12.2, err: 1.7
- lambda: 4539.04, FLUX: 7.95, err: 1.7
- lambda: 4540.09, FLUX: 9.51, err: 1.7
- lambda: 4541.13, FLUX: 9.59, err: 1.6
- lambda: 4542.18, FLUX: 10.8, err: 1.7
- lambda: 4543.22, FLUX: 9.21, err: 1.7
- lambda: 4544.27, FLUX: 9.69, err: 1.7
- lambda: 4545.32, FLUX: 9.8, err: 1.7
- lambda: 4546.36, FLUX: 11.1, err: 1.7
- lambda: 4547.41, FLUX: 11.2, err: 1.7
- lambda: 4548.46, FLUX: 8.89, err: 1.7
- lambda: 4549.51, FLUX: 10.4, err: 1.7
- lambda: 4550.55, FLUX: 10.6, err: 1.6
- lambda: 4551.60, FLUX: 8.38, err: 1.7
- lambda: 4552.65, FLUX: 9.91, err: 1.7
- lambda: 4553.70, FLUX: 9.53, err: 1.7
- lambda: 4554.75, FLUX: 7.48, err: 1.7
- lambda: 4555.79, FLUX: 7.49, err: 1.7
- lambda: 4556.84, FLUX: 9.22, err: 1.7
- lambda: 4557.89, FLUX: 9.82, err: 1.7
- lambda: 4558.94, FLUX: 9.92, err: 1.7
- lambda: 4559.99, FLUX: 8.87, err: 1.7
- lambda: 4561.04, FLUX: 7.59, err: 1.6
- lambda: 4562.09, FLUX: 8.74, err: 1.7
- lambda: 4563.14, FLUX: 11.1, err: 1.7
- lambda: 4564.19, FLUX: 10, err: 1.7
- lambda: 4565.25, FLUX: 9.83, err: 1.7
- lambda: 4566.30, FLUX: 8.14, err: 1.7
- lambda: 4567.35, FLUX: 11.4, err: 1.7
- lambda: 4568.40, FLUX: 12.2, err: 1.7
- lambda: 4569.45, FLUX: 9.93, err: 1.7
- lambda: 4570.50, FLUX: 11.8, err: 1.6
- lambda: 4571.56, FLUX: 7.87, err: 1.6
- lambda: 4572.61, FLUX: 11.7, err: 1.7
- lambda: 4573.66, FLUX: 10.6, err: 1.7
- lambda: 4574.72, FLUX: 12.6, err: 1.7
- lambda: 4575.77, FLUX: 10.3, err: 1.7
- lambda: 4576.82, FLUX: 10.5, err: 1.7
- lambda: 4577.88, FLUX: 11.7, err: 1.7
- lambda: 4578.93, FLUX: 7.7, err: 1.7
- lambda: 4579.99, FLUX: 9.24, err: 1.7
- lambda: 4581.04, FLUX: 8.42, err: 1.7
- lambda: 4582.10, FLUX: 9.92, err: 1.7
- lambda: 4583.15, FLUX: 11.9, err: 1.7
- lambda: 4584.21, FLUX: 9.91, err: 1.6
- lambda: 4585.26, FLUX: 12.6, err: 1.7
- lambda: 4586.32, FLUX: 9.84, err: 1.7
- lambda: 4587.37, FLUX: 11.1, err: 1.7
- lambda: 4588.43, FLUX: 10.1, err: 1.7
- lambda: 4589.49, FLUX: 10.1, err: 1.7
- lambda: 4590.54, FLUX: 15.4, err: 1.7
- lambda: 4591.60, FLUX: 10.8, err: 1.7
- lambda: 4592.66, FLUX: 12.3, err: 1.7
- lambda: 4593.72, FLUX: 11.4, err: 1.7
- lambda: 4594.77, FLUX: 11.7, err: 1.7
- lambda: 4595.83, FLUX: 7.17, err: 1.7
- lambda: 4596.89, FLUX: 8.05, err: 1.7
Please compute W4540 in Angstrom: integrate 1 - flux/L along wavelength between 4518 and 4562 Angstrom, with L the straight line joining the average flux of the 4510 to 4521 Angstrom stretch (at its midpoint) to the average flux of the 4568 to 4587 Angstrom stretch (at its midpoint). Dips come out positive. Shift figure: 6.1 Angstrom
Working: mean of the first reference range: 11.2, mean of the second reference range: 10.5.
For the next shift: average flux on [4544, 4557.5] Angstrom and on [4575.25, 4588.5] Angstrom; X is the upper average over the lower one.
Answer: 1.1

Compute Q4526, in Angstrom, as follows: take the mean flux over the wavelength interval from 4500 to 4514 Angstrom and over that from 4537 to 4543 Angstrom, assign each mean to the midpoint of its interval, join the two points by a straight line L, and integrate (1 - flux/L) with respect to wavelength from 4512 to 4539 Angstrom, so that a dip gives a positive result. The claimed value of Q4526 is 2.6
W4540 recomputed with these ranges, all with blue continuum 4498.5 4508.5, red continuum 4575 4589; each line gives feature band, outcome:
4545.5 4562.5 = 1.75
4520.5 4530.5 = 1.47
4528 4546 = 2.11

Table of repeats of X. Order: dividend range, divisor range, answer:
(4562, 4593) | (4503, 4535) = 1.04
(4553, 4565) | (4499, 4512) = 0.80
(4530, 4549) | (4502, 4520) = 0.83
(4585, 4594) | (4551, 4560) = 1.28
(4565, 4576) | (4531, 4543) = 1.13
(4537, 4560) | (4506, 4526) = 0.87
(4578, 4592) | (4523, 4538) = 1.19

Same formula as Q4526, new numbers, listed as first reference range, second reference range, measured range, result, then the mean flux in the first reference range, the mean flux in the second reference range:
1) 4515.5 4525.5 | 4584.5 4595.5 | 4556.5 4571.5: 1.8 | 10.7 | 11.4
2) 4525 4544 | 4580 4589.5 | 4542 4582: -0.4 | 8.93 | 10.4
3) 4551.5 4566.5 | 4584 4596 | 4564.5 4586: -0.5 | 9.11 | 11.2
